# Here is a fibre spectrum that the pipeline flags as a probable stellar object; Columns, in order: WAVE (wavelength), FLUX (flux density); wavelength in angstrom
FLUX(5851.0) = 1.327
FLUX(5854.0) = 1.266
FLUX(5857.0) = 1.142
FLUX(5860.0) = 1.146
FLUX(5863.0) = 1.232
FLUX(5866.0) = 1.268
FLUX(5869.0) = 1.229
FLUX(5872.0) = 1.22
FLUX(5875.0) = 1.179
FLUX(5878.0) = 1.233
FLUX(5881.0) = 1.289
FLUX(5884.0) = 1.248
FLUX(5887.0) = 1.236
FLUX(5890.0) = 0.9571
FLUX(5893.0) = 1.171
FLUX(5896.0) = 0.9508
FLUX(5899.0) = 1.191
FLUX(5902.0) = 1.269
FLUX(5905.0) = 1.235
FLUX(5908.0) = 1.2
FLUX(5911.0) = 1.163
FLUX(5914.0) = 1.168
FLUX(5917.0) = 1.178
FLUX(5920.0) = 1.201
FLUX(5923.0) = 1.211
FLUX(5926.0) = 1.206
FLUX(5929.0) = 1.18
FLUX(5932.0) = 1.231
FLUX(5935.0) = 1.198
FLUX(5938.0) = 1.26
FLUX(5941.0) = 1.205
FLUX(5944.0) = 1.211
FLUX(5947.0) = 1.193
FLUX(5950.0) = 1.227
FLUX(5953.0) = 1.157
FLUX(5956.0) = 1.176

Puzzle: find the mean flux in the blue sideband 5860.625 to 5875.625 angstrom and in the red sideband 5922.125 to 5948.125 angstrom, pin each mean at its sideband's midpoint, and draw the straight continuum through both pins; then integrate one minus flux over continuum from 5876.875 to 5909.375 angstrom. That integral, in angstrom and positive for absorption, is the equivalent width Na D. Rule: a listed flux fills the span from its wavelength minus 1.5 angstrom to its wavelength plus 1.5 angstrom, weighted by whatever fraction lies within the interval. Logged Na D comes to 1.1 angstrom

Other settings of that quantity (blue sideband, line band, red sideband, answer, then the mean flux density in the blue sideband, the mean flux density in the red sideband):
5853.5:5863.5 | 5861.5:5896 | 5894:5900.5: -2.0 angstrom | 1.19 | 1.08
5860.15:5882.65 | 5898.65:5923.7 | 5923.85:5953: 0.3 angstrom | 1.23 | 1.21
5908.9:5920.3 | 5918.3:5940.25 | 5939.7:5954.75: -0.5 angstrom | 1.18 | 1.2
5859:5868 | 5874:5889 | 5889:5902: -1.0 angstrom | 1.22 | 1.09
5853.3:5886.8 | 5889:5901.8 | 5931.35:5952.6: 1.3 angstrom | 1.22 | 1.21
